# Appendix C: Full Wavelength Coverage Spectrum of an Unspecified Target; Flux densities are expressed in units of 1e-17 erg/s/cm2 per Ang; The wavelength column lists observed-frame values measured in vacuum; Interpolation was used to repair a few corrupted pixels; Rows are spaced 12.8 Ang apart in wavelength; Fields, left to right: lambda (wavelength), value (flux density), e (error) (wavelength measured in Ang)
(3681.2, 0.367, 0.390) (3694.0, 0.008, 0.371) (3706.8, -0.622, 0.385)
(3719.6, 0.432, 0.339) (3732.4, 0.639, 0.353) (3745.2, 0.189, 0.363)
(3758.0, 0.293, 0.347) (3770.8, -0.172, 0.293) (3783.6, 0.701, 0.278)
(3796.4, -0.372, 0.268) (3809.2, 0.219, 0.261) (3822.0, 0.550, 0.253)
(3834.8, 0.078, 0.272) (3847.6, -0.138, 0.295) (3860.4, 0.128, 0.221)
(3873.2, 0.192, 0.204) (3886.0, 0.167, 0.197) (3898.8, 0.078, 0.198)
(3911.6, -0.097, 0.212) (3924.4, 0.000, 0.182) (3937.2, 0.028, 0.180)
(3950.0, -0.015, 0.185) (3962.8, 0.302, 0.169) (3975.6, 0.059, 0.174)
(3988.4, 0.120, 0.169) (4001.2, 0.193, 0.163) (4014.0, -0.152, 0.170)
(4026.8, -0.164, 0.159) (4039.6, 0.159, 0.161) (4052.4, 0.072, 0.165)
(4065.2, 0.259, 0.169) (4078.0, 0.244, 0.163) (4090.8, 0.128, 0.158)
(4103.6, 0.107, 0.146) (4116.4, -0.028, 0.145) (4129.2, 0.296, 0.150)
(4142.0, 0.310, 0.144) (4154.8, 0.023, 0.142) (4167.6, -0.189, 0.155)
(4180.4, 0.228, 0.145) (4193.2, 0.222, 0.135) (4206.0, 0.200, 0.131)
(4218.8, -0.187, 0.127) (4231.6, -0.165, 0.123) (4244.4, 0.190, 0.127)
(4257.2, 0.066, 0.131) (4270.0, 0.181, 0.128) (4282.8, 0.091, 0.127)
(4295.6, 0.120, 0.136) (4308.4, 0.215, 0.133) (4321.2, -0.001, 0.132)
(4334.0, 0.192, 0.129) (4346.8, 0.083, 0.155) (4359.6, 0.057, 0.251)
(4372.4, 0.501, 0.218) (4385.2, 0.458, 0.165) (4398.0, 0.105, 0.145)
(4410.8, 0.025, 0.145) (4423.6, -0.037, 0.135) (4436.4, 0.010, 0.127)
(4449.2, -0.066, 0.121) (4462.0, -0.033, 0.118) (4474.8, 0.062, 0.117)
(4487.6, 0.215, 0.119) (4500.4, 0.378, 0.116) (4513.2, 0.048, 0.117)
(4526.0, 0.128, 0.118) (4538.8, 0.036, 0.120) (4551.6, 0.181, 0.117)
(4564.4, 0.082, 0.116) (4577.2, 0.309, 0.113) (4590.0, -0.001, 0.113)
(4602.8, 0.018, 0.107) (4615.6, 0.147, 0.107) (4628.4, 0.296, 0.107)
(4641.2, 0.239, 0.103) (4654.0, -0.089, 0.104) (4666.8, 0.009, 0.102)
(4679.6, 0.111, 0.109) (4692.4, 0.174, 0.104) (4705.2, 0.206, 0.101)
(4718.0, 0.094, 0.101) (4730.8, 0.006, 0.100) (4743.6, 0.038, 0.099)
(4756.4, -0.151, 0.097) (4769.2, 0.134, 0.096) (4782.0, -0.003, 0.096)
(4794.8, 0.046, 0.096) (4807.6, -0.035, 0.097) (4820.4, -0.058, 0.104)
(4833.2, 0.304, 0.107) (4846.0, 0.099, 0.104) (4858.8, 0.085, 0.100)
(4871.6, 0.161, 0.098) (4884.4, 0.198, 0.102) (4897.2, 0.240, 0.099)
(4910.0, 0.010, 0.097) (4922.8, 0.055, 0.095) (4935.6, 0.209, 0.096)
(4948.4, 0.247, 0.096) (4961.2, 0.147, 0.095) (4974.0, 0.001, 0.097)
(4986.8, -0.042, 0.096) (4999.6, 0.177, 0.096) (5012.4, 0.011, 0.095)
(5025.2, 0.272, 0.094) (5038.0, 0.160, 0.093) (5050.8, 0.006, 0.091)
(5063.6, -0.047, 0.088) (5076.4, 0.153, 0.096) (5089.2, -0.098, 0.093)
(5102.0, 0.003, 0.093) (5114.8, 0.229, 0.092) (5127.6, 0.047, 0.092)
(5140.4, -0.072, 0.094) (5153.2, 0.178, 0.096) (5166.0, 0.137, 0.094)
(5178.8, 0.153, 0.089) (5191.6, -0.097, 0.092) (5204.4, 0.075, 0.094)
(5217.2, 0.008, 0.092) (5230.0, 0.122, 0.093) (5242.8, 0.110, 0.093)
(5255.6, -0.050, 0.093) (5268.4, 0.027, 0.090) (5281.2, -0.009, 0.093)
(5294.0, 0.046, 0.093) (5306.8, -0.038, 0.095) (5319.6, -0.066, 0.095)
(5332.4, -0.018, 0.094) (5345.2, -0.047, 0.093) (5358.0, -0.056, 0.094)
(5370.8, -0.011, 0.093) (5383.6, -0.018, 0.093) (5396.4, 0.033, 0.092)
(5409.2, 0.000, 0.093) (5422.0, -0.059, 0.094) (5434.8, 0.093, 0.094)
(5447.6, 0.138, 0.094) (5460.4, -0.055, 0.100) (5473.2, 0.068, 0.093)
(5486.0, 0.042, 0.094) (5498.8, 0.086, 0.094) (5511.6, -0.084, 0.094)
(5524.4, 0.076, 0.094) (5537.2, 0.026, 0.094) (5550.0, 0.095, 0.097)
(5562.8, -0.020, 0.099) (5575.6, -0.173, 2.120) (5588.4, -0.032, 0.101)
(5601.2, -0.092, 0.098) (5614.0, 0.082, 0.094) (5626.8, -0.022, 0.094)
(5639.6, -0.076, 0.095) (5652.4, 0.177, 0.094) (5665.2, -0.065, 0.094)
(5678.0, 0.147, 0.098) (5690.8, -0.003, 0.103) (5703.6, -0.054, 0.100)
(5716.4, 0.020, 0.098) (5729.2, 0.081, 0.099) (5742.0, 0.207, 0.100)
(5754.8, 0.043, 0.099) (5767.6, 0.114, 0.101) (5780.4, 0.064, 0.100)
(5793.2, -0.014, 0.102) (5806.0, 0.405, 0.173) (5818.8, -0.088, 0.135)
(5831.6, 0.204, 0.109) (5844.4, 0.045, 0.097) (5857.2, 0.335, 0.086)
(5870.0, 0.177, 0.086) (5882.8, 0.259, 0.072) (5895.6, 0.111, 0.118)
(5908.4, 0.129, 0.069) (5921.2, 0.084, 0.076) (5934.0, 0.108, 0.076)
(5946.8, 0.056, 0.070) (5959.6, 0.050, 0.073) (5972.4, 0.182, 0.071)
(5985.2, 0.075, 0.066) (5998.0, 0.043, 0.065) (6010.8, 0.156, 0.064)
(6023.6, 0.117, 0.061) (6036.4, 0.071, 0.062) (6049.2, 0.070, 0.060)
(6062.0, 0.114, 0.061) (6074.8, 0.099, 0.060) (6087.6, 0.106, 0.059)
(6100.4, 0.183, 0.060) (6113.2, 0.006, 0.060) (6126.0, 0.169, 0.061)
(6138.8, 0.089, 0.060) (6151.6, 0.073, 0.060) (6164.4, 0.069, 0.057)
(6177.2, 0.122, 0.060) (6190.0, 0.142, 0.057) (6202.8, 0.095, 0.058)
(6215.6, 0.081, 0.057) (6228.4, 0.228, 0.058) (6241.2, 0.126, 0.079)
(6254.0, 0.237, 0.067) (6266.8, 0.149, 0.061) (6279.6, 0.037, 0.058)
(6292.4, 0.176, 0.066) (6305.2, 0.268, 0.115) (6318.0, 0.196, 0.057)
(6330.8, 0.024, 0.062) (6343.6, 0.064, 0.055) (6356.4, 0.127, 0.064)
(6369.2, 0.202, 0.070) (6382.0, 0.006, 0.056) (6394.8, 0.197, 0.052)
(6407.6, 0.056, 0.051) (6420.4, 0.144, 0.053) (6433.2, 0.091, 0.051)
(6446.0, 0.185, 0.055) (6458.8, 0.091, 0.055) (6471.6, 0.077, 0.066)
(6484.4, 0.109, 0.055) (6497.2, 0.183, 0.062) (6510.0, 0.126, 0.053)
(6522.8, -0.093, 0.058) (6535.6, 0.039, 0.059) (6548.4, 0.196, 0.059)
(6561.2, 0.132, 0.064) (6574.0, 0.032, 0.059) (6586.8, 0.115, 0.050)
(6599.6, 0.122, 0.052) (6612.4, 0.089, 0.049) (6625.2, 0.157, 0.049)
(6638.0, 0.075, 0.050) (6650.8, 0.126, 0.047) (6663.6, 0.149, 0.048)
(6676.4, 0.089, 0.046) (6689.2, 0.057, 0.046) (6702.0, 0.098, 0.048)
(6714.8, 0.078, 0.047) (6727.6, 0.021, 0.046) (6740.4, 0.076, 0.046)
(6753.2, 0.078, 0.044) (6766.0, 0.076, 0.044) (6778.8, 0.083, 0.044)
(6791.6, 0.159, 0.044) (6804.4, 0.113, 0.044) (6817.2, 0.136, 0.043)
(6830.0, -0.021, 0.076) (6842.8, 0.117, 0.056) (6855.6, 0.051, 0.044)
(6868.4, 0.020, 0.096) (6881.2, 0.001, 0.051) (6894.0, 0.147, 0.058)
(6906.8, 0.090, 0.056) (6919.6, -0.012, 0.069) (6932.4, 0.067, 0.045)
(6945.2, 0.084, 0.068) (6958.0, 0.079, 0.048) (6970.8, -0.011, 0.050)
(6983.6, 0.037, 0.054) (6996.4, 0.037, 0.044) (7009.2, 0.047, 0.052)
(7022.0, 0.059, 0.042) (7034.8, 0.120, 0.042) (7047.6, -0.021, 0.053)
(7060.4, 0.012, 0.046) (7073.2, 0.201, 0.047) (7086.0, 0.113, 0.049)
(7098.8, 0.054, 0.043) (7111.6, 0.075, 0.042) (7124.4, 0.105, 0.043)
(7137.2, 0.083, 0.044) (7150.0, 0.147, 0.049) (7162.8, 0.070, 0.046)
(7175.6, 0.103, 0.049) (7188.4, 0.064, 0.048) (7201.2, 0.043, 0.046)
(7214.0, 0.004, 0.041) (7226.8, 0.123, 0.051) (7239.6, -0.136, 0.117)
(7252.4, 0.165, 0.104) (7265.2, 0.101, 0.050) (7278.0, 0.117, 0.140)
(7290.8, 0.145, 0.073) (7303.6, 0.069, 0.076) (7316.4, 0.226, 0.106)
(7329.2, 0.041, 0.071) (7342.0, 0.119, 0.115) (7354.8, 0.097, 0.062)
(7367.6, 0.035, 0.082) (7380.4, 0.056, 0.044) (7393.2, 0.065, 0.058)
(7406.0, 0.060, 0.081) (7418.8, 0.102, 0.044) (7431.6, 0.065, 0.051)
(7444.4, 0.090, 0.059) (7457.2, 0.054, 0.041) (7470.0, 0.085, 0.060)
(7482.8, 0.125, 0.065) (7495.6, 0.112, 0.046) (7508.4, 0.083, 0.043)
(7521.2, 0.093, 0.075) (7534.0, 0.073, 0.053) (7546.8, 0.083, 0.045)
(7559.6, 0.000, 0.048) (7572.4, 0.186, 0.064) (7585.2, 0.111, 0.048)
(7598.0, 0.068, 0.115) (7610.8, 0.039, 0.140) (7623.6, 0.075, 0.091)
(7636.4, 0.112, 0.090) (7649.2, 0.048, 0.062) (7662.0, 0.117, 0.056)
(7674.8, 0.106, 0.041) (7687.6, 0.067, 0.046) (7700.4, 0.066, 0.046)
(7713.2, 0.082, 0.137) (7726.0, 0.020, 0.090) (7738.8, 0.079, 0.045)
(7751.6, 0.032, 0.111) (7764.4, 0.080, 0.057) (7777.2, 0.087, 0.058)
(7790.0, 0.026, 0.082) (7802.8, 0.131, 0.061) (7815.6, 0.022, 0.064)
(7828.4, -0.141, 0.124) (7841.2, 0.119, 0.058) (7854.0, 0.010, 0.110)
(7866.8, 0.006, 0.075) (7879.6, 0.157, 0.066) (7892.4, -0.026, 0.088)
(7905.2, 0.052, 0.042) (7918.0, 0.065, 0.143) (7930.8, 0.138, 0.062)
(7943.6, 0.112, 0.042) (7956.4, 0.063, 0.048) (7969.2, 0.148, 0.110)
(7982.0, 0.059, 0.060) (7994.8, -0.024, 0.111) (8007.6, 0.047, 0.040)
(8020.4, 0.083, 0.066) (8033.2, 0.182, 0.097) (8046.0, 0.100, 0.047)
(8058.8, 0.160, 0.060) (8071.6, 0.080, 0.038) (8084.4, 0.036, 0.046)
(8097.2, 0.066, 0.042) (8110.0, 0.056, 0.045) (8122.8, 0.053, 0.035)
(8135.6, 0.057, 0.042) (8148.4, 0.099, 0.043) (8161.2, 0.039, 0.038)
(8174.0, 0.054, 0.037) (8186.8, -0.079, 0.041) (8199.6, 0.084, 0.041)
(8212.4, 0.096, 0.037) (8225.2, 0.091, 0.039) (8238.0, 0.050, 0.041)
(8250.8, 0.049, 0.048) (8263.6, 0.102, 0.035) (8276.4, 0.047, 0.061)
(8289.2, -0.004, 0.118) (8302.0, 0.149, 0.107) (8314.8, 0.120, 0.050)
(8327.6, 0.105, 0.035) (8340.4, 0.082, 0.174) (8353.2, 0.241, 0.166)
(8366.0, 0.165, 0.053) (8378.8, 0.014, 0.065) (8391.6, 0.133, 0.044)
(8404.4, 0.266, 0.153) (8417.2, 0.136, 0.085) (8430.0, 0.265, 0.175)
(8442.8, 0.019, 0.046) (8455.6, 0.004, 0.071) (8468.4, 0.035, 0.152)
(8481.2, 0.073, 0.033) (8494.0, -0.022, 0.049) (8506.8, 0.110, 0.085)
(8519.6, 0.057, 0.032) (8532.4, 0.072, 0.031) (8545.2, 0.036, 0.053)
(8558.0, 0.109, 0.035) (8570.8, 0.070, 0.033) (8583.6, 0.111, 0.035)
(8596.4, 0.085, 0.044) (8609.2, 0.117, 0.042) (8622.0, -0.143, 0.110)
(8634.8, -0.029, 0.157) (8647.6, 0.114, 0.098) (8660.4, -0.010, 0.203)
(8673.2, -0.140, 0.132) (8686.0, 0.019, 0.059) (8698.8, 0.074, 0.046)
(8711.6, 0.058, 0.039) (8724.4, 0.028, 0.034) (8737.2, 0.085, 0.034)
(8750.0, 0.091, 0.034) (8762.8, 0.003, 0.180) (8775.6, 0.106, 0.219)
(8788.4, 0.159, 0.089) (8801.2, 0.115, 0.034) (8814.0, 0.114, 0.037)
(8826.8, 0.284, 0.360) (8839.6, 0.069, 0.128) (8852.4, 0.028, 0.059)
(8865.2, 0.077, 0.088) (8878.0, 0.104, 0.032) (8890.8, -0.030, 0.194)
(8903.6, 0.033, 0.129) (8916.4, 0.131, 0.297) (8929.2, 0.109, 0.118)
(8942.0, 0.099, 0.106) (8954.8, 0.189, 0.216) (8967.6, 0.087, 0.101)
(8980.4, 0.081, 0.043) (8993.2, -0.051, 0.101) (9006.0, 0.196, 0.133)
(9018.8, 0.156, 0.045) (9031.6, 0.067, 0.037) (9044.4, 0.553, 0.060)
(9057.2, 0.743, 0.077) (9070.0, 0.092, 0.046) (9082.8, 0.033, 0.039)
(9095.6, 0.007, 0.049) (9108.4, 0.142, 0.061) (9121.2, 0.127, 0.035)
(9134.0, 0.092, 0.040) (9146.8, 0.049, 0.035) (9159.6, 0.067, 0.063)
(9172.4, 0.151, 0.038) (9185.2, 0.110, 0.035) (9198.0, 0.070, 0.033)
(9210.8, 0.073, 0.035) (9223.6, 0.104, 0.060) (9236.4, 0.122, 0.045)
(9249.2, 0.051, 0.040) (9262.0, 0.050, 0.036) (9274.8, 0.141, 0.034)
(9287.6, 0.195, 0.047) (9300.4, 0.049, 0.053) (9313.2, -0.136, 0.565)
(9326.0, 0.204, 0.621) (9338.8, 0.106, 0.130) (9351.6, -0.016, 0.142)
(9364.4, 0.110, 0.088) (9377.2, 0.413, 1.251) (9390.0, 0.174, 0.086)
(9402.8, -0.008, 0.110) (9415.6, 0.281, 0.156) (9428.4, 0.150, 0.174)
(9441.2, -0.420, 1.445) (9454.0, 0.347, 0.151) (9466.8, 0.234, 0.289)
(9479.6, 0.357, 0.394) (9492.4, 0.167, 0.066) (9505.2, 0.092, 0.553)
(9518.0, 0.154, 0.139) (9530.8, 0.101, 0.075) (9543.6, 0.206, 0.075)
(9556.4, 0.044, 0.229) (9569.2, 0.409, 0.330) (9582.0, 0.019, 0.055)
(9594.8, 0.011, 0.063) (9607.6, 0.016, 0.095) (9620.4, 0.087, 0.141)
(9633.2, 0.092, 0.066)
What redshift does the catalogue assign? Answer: 1.43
